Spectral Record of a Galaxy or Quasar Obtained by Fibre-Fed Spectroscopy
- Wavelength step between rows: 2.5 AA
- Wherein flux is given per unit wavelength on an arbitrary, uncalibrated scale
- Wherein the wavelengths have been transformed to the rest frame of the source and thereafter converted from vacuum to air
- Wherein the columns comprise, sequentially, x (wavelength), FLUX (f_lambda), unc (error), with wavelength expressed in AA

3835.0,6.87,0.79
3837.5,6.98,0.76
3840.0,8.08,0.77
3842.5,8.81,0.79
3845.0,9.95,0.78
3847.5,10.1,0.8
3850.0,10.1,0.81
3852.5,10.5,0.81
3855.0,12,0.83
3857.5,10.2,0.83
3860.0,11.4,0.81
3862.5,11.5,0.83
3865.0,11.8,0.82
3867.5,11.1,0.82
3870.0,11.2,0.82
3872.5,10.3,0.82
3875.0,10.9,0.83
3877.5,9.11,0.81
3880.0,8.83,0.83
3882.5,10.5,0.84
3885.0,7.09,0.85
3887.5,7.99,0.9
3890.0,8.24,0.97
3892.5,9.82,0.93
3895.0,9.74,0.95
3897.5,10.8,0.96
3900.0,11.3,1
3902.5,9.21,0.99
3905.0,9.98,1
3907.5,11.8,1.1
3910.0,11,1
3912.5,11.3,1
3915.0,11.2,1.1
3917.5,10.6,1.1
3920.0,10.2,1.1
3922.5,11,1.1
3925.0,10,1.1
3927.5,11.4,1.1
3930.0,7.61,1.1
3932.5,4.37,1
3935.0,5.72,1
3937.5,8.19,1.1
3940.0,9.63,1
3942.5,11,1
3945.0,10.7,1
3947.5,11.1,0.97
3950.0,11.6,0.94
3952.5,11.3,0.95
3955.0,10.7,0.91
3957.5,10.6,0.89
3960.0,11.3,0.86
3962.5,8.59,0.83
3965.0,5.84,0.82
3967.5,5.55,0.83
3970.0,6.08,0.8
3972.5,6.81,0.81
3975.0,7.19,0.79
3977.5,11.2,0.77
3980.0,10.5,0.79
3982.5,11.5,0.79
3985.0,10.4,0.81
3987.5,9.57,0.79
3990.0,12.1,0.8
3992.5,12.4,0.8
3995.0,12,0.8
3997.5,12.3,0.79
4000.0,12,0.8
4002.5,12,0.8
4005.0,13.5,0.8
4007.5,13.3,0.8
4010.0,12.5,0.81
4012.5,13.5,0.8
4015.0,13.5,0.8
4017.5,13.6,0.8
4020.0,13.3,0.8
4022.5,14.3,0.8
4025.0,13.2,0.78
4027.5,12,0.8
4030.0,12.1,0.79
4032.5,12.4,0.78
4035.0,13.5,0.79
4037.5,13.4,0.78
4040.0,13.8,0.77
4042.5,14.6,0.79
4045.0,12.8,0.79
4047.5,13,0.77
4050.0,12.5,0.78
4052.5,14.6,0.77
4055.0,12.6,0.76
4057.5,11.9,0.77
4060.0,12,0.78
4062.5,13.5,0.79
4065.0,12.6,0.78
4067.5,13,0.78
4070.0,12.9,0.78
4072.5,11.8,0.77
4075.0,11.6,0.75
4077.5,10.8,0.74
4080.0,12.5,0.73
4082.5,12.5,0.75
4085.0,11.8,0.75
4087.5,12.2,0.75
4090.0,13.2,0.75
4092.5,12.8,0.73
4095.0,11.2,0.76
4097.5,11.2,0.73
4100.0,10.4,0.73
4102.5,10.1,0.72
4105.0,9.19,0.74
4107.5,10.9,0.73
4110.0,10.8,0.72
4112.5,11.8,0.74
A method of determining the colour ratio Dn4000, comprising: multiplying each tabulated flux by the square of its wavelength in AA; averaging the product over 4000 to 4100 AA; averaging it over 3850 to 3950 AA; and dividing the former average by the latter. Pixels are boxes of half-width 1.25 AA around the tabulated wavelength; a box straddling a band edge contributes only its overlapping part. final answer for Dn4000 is 1.37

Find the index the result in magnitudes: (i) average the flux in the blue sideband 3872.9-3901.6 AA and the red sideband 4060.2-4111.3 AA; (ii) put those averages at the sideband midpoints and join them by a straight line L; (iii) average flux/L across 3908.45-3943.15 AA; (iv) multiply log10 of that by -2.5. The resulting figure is 0.05 mag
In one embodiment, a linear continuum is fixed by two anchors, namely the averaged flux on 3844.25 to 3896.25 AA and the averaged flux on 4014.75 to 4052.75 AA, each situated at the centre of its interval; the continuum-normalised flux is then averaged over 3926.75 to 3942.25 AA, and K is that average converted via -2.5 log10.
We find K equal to 0.392 mag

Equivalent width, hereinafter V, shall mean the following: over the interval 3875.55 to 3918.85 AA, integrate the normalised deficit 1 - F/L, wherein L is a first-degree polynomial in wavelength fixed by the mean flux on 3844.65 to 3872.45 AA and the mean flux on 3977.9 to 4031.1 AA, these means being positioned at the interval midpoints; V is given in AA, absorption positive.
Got 5.2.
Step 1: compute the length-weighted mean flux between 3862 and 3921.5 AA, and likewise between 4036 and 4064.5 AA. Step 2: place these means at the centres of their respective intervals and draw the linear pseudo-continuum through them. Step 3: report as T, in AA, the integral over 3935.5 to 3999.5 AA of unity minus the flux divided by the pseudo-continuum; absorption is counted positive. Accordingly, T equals 9.5 AA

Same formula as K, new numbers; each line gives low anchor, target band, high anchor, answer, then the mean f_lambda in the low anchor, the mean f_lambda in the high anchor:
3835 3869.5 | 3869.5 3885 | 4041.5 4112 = 0.05 mag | 10.1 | 12.1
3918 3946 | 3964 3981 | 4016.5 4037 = 0.39 mag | 9.1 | 13.1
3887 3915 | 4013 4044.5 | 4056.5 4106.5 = -0.17 mag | 10.2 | 11.9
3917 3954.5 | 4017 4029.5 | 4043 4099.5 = -0.16 mag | 9.63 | 12.4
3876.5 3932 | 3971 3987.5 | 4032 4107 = 0.15 mag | 9.87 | 12.3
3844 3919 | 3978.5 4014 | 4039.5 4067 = 0.02 mag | 10.3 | 13.1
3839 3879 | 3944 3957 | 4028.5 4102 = 0.03 mag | 10.4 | 12.5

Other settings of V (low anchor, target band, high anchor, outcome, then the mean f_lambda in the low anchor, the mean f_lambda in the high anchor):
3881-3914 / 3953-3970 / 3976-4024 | 4.00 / 9.91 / 12.3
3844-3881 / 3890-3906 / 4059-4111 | 1.19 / 10.6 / 11.8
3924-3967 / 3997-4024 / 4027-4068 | -3.34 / 9.32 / 13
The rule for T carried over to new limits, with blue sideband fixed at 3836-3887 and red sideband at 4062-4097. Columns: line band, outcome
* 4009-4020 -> -1.63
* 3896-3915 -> -0.63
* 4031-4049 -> -2.24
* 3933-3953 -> 2.21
